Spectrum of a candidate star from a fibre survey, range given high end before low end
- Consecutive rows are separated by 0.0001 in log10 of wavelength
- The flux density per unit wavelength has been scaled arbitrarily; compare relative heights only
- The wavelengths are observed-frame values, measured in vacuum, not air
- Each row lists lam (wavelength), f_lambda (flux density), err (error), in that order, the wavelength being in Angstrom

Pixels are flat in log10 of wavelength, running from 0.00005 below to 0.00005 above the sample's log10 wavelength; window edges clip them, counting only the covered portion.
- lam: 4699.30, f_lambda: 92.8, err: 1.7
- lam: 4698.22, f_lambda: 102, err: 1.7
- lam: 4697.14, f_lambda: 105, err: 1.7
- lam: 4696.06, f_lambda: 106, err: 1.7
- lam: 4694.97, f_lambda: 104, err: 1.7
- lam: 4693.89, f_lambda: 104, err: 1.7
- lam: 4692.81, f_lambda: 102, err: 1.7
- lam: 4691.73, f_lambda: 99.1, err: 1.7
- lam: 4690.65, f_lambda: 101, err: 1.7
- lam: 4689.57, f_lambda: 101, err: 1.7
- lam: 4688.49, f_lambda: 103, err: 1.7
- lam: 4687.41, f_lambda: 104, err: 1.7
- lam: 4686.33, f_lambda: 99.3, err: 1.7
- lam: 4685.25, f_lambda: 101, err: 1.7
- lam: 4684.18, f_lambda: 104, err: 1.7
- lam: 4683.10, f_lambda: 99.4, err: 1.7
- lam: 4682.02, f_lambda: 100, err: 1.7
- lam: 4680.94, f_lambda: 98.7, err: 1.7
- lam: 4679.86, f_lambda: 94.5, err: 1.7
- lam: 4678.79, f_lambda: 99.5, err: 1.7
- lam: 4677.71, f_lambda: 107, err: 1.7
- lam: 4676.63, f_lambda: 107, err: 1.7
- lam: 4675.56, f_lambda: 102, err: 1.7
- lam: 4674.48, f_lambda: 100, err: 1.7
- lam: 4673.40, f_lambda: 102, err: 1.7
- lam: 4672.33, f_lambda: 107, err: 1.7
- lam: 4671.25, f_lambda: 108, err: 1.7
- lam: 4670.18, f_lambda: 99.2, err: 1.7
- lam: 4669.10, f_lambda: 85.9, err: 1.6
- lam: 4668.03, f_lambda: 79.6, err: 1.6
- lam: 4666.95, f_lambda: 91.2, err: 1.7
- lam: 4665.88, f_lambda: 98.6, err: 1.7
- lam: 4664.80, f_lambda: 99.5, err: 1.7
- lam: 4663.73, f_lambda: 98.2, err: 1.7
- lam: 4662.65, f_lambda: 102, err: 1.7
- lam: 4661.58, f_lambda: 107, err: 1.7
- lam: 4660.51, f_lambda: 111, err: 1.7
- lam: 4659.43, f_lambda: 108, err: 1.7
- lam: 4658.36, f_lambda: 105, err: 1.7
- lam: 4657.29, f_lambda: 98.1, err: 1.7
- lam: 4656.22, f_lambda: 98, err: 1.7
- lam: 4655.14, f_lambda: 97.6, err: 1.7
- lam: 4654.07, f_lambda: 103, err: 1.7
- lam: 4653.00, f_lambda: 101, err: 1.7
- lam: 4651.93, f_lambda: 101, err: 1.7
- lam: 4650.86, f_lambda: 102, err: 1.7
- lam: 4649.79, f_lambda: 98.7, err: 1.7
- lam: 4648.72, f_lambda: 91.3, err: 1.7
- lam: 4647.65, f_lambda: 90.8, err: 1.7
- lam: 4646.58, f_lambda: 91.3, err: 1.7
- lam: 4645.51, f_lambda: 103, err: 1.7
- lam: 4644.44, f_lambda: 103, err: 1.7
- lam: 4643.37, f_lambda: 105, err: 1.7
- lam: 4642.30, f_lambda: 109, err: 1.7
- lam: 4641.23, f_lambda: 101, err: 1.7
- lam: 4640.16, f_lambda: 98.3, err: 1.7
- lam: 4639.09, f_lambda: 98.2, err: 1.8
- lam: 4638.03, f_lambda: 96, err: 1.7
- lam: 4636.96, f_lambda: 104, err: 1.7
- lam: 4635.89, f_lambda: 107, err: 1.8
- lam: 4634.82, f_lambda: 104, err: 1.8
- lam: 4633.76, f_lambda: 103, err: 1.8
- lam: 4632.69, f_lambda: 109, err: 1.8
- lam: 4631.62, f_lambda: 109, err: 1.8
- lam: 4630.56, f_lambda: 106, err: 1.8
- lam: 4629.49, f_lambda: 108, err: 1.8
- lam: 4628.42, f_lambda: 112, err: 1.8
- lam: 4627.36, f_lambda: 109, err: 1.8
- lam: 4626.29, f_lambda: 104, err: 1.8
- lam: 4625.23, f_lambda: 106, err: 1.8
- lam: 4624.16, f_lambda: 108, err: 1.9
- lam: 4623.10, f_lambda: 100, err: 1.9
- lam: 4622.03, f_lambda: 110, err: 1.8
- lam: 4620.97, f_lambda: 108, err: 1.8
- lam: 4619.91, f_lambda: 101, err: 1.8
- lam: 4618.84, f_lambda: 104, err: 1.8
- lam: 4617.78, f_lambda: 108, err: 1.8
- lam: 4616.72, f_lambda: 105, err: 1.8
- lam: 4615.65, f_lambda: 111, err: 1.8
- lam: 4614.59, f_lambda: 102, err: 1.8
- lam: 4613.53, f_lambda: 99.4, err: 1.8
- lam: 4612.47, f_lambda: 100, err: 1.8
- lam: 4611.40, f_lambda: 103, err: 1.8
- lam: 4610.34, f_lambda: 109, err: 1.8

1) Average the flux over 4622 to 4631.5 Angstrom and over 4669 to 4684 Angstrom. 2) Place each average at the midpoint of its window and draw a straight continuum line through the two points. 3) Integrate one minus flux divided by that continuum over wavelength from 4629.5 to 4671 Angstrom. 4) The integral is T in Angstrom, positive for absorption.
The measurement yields 1.5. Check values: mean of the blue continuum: 107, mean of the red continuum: 101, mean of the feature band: 100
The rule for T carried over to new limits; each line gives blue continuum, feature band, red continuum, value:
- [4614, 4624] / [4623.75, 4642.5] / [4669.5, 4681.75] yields -0.1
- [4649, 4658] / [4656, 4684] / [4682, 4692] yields 0.1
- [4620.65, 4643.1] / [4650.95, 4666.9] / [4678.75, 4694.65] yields 0.2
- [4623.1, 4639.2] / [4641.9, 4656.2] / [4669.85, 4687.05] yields 0.6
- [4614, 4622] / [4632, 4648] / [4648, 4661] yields 0.2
